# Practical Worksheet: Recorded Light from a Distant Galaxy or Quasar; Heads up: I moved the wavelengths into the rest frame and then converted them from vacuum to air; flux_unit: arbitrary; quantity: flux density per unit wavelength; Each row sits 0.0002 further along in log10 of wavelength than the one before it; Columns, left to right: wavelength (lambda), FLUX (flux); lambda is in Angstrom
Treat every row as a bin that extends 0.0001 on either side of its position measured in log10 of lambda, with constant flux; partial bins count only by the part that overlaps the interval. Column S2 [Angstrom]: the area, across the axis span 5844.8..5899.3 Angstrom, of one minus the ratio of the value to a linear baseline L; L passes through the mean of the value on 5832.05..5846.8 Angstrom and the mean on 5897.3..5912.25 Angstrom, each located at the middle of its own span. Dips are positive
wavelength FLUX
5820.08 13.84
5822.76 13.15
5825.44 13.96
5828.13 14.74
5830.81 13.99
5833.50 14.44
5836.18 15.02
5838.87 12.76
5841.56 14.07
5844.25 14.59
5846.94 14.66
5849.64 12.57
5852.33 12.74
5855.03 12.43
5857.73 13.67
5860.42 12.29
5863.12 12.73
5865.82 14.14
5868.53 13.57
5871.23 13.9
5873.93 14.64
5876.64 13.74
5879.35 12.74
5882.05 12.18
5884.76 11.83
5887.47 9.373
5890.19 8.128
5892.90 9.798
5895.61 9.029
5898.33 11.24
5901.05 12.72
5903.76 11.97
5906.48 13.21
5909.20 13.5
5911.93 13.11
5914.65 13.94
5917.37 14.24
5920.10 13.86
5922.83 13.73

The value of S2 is 4.6 Angstrom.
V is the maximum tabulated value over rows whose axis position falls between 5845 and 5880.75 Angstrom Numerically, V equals 14.66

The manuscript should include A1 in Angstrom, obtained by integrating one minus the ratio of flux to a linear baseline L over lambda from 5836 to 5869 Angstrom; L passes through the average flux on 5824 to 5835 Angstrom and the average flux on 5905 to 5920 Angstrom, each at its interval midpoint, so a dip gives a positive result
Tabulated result 1.6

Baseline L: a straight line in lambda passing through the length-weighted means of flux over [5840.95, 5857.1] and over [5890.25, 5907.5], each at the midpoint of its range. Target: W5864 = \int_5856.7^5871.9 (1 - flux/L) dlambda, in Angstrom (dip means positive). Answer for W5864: -0.7 Angstrom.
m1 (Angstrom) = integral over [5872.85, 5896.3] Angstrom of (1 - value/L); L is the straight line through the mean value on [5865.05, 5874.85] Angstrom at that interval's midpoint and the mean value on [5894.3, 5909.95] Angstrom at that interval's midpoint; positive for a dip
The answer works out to 3.26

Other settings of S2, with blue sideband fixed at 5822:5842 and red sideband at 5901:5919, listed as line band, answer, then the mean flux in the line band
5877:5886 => 0.76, 12.4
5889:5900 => 3.09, 9.66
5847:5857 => 0.67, 12.9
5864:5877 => -0.29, 14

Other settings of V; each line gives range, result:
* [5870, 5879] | 14.64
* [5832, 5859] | 15.02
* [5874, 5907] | 13.74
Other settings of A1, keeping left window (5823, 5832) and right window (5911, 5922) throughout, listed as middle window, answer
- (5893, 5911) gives 2.6 Angstrom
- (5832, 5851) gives 0.1 Angstrom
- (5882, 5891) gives 2.4 Angstrom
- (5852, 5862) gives 0.9 Angstrom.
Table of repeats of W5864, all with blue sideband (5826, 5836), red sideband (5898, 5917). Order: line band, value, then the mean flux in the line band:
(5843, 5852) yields 0.2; 13.8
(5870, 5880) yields -0.2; 13.8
